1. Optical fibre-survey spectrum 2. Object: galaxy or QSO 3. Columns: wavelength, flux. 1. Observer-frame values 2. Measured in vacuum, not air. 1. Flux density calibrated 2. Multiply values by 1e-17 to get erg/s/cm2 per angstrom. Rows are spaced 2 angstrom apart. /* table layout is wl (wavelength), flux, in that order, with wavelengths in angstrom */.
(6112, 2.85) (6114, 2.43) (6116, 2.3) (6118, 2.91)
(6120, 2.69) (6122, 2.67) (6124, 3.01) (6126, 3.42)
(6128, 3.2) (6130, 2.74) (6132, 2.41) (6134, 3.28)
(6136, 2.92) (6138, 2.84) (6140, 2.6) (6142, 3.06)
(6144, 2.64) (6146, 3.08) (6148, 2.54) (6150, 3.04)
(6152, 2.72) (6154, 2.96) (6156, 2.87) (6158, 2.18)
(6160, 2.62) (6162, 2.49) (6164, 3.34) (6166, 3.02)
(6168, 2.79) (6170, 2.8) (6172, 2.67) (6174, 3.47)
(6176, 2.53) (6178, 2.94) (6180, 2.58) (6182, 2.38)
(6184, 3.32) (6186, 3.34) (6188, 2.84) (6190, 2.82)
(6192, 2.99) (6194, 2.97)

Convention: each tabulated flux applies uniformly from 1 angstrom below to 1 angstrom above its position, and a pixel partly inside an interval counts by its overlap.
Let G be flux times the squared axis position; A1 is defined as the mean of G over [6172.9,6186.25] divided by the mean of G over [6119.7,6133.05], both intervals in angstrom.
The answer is 1.03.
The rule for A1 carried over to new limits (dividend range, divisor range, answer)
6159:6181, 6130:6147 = 1.01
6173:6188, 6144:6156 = 1.04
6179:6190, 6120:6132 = 1.00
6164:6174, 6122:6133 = 1.02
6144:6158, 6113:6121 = 1.10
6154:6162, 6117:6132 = 0.90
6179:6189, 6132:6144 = 1.02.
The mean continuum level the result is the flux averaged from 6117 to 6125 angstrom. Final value 2.82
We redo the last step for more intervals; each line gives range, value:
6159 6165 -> 2.82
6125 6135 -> 3.01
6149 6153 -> 2.88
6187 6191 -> 2.83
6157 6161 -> 2.4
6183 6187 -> 3.33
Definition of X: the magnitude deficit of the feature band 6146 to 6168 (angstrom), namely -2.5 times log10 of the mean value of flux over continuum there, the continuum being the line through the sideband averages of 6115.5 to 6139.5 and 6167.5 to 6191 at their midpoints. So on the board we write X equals 0.03 mag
